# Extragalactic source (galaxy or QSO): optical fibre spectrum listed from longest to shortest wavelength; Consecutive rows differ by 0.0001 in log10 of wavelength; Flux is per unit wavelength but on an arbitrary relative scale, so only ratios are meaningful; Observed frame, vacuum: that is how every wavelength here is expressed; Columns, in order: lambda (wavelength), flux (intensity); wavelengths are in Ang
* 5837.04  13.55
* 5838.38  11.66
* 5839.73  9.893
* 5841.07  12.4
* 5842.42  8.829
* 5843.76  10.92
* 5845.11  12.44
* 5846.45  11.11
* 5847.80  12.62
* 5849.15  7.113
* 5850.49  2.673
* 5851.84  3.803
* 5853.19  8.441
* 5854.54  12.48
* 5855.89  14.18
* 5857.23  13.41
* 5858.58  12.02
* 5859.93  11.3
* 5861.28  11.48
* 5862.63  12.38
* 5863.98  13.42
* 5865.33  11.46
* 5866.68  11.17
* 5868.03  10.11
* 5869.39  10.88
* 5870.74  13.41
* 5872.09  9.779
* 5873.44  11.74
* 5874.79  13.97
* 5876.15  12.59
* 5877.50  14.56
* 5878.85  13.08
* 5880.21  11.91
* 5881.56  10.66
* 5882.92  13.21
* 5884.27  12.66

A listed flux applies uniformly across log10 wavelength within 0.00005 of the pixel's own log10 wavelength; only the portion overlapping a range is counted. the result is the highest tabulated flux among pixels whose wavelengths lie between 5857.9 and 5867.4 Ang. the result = 13.42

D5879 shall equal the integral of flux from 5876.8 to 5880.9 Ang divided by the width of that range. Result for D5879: 13.2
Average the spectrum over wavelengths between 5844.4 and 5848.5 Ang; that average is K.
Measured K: 12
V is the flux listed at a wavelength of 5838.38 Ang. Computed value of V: 11.66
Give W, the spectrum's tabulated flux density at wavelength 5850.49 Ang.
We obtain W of 2.673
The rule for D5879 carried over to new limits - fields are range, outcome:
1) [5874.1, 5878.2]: 13.7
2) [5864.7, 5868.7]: 10.9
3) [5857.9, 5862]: 11.6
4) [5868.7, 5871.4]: 12.1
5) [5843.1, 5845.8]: 11.7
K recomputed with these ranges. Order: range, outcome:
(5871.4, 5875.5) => 11.8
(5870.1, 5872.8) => 11.6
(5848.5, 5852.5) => 4.52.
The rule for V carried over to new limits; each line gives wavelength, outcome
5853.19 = 8.441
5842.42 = 8.829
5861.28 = 11.48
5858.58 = 12.02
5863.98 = 13.42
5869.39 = 10.88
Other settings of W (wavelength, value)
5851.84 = 3.803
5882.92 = 13.21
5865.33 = 11.46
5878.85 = 13.08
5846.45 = 11.11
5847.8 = 12.62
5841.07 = 12.4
